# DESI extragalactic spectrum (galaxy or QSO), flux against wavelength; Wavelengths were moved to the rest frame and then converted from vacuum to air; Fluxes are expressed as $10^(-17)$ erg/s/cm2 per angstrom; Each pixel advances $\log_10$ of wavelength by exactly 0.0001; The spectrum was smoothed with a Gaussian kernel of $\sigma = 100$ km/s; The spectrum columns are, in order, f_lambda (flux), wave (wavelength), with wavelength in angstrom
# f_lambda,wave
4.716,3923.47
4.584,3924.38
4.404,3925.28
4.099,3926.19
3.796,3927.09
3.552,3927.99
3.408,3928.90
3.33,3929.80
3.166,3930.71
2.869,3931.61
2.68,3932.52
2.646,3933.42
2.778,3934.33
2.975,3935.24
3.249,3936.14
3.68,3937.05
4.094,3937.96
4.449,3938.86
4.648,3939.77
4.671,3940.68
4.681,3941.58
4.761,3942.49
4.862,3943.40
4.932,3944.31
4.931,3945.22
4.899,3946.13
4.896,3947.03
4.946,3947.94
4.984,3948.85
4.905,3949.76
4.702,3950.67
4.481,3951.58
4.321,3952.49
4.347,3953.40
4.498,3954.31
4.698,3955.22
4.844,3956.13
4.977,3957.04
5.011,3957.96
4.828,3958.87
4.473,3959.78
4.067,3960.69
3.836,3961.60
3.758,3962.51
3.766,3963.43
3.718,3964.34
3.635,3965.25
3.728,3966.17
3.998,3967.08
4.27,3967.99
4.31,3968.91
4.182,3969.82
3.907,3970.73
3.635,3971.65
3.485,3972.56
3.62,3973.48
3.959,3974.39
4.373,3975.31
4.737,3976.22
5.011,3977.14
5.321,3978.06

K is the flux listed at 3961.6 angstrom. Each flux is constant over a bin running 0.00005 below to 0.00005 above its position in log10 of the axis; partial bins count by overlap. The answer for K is 3.836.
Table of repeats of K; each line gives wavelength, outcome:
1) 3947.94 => 4.946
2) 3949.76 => 4.905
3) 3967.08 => 3.998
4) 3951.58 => 4.481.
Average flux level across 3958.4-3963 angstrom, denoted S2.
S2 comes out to 4.19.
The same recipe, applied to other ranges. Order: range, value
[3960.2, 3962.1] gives 3.97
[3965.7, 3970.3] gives 4.1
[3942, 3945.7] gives 4.86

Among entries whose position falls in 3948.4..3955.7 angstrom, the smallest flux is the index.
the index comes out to 4.321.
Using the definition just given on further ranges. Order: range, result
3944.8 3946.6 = 4.899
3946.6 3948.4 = 4.896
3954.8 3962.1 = 3.836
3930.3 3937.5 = 2.646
